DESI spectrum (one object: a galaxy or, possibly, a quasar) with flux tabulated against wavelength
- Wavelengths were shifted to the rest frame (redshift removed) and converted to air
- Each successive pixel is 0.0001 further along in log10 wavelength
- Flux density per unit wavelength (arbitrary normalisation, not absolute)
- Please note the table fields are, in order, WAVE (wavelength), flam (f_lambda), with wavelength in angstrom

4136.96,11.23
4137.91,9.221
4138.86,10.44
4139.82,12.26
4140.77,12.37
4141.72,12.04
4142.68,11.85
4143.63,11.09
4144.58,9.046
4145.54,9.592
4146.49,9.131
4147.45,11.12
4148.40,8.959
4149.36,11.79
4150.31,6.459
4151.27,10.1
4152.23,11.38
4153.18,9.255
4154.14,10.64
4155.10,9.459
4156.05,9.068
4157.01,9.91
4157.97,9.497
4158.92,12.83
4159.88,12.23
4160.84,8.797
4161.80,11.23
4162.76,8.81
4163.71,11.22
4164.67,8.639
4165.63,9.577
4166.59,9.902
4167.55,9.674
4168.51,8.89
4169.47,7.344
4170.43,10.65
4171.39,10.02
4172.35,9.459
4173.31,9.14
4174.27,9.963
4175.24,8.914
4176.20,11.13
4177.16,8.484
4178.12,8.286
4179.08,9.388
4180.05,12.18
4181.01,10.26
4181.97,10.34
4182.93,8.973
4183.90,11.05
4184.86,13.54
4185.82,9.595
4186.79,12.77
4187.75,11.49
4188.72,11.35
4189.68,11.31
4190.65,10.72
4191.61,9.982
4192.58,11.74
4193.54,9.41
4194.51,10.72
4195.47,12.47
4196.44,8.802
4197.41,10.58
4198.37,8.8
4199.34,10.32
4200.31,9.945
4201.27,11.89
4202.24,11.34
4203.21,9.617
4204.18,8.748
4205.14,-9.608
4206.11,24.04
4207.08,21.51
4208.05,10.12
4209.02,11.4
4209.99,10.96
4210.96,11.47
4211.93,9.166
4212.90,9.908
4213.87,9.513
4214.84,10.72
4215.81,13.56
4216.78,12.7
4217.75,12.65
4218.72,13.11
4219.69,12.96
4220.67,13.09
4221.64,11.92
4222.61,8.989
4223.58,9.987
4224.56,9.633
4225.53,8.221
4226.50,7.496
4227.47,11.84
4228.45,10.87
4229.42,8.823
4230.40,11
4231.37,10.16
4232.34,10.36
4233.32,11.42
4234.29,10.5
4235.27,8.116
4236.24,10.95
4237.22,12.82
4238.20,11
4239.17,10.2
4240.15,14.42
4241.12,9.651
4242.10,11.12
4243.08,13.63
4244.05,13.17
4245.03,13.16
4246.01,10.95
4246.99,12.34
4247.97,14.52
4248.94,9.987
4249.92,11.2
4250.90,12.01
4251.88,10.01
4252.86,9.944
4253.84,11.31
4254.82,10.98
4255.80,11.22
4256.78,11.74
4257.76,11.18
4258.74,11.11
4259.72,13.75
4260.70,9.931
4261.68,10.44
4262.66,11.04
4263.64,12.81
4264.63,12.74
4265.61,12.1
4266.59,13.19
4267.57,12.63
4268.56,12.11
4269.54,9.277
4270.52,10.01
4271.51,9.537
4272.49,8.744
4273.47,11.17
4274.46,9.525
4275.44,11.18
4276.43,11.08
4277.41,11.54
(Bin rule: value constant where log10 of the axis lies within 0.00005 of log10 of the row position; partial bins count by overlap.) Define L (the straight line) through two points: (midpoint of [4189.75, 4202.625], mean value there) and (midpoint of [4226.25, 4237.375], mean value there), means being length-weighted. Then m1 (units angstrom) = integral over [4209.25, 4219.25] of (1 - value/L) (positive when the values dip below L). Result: -0.9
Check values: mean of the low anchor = 10.5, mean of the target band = 11.4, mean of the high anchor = 10.3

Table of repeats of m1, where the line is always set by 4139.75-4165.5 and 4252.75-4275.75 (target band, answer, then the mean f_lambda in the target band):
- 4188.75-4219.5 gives -0.6 angstrom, 10.9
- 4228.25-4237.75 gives 0.4 angstrom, 10.5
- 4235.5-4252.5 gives -1.2 angstrom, 11.8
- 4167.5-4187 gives 1.0 angstrom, 9.97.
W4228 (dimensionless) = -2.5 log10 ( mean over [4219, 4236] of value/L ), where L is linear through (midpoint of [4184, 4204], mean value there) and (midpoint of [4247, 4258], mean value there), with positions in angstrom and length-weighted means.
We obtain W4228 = 0.07 mag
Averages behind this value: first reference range 10.8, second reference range 11.3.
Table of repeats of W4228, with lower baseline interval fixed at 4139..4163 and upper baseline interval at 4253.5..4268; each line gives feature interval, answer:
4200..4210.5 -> 0.01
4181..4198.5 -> 0.01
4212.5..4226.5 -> 0.01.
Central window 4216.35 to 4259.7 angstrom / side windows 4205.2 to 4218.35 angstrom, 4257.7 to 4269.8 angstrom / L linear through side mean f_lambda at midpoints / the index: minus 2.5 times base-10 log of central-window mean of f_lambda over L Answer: 0.071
